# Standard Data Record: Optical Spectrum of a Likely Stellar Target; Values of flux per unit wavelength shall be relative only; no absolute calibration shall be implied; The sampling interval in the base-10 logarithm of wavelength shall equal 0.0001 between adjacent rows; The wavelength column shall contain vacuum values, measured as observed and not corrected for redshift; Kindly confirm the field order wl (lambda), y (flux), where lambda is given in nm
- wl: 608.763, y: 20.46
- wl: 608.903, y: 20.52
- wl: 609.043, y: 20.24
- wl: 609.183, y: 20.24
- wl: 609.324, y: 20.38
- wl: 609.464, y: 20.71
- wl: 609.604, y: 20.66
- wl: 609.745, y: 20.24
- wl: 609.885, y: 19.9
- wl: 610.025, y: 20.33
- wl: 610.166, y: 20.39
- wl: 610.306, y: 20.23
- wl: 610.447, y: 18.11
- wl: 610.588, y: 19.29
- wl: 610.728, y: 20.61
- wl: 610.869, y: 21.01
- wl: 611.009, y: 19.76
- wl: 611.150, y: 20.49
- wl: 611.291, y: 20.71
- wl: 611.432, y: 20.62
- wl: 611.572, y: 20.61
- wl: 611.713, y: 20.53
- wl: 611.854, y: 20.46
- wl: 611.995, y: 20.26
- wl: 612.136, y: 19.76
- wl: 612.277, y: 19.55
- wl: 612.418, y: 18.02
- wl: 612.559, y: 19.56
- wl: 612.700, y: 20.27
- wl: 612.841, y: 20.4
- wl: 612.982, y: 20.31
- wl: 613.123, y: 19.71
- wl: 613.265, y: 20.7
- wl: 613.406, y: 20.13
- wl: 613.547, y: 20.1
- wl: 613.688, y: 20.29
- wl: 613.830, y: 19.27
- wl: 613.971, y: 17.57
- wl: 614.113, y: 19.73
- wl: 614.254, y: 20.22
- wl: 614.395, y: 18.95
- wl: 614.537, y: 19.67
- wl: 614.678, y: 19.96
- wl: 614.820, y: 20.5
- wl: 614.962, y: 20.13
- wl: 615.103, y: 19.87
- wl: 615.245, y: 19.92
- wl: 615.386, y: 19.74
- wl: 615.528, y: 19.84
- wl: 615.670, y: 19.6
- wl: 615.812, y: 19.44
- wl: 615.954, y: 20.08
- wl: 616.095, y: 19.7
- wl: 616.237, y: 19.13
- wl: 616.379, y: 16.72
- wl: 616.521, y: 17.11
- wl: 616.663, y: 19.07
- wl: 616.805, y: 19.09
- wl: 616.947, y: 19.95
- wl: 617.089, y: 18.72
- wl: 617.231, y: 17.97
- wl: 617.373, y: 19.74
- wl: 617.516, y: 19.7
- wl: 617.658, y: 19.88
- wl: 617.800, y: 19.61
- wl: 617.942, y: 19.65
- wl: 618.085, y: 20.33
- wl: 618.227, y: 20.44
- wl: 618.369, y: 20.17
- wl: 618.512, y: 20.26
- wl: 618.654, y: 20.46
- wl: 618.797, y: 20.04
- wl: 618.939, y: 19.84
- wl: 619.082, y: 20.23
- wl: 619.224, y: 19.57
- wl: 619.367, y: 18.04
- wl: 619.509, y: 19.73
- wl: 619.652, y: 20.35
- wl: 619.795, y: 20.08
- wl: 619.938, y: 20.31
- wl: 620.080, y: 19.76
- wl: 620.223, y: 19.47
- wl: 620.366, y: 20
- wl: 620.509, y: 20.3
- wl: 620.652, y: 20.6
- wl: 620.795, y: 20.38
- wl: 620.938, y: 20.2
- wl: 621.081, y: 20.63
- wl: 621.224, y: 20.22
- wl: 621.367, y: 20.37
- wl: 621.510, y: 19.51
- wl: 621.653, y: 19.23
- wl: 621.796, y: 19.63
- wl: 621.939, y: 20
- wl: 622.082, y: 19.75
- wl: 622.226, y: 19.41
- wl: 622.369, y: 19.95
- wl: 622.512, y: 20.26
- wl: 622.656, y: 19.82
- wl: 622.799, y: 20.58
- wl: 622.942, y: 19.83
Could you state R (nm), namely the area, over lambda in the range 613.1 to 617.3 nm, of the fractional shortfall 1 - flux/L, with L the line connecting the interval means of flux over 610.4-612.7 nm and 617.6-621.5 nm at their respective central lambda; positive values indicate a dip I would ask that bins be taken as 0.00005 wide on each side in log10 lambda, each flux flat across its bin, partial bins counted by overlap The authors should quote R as 0.12 nm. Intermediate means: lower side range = 20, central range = 19.4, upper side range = 20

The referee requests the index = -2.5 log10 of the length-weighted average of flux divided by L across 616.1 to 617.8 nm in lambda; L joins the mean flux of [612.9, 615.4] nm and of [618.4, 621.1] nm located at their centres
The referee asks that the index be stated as 0.06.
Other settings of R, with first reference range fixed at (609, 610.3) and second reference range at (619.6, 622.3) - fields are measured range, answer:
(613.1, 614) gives 0.02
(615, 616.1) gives 0.02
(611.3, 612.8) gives 0.02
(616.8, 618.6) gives 0.04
